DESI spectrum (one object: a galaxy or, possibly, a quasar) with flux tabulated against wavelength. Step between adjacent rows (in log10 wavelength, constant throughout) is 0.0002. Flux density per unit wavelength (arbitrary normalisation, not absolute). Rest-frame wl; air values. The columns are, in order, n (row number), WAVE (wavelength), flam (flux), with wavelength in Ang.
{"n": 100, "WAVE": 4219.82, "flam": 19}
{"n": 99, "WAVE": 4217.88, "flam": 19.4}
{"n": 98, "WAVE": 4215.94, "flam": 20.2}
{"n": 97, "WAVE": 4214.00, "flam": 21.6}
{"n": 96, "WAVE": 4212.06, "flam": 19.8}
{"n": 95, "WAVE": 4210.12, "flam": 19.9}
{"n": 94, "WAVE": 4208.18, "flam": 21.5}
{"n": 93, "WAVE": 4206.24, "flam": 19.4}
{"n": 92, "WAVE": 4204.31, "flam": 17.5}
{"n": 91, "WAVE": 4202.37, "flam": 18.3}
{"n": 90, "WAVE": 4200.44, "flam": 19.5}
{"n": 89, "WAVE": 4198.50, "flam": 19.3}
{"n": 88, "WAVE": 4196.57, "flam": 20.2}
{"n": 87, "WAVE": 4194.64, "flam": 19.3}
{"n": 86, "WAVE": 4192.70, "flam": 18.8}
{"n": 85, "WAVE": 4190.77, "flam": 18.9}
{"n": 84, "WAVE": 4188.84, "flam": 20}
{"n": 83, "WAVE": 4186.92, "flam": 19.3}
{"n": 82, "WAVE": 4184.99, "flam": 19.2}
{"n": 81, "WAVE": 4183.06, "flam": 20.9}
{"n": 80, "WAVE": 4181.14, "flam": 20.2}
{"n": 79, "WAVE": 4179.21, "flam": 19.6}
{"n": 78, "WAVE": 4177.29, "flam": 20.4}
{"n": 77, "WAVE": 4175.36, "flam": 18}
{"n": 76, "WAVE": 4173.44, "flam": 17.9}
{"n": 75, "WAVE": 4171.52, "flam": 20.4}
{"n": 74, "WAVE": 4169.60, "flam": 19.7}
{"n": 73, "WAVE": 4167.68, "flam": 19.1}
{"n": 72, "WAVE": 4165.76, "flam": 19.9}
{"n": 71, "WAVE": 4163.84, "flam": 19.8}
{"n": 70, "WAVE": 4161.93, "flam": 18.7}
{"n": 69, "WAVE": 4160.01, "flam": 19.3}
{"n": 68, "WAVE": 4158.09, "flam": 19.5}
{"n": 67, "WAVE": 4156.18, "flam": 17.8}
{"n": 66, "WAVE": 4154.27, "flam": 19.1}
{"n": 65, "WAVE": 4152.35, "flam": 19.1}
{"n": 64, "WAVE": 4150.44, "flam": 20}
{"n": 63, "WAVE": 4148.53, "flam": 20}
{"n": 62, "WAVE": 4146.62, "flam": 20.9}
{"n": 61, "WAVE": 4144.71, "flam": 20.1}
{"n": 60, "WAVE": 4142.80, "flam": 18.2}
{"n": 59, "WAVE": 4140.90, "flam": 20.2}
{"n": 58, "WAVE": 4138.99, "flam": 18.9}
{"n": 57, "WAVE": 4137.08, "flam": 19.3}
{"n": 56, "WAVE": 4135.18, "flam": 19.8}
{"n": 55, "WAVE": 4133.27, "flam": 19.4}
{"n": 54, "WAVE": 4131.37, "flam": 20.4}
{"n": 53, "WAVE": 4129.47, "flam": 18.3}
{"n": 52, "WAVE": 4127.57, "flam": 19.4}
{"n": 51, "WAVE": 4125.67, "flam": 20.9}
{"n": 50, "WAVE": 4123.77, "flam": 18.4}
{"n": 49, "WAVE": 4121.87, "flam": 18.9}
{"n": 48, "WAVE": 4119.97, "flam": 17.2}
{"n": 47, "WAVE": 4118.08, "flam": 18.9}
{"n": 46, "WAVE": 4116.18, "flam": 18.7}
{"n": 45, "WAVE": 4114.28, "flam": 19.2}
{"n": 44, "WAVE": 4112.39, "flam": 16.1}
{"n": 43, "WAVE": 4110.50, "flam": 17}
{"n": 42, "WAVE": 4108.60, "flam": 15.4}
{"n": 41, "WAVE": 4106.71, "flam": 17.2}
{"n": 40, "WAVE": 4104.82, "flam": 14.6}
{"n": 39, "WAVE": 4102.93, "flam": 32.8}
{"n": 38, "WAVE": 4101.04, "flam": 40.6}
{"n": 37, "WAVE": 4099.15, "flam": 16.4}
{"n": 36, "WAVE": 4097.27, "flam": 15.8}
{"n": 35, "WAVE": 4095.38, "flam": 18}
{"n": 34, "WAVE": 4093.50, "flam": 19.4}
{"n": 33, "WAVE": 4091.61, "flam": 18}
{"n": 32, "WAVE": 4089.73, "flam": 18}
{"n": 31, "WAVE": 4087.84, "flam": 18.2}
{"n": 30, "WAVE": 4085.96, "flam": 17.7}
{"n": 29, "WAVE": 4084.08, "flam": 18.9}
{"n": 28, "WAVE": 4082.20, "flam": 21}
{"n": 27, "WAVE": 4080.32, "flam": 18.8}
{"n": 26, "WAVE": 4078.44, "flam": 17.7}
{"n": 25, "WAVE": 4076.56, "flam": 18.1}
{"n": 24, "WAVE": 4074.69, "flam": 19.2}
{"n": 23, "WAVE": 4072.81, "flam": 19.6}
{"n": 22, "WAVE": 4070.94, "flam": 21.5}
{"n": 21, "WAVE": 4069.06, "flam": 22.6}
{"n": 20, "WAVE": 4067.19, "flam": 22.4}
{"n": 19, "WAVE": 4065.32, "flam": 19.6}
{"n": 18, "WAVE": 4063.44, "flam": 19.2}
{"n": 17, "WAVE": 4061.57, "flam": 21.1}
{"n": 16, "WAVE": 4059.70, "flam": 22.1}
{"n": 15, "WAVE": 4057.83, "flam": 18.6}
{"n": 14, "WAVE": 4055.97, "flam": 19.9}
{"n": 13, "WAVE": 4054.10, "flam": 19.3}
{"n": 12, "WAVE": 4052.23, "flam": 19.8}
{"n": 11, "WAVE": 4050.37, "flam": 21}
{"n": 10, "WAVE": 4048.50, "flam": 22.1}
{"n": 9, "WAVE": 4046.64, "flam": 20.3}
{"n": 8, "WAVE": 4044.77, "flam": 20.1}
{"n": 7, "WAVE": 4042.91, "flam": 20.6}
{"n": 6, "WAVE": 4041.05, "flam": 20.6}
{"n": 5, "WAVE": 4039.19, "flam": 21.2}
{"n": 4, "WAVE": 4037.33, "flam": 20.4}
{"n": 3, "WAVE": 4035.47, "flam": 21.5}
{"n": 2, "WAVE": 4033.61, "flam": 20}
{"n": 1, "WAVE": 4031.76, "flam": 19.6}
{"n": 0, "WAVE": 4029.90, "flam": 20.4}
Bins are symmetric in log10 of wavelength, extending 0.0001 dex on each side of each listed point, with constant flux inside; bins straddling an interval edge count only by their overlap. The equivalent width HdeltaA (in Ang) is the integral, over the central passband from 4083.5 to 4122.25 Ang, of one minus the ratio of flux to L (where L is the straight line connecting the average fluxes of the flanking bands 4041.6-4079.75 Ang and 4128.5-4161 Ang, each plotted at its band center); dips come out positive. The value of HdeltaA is 0.9 Ang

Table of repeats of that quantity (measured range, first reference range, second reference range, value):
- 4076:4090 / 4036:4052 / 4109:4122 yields 0.4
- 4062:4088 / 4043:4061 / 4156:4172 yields 0.7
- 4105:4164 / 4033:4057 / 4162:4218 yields 3.2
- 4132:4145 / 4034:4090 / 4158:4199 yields 0.2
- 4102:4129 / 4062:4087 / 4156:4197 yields 1.0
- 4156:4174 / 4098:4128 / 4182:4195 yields 0.3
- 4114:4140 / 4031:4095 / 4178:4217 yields 0.9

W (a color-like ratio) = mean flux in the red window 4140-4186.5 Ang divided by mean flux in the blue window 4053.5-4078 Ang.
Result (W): 1.0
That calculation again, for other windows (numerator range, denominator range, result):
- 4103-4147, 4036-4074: 0.91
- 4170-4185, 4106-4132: 1.07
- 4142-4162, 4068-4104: 0.94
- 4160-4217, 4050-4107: 0.97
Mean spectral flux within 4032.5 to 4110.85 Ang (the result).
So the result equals 20.2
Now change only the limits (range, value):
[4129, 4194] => 19.5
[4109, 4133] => 18.6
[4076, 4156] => 19.4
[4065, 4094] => 19.4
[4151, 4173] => 19.3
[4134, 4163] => 19.4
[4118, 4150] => 19.4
